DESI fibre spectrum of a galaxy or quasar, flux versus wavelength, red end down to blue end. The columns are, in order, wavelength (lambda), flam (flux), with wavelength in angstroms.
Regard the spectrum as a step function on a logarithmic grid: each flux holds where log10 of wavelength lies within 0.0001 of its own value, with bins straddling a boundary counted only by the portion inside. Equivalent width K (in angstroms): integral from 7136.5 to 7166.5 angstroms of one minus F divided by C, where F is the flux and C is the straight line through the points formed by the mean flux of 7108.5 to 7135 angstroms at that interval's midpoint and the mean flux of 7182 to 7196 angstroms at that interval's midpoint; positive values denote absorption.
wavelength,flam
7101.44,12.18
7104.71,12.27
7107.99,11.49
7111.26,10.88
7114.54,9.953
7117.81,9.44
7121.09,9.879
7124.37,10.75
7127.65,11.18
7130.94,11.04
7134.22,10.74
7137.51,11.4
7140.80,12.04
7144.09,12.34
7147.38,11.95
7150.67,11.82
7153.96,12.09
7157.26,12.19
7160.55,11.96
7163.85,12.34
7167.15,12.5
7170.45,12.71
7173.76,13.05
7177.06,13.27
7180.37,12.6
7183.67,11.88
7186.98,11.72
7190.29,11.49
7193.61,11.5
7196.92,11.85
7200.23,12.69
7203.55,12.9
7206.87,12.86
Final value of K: -2.8 angstroms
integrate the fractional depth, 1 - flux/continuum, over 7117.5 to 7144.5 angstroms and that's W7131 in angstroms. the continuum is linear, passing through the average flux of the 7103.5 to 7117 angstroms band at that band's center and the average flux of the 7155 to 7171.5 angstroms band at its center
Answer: 1.3 angstroms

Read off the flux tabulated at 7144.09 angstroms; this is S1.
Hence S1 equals 12.34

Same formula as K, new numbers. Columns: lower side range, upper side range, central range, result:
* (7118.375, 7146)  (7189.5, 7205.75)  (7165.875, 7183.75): -1.5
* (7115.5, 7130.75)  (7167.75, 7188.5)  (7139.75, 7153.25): -0.9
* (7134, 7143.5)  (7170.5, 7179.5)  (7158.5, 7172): 0.3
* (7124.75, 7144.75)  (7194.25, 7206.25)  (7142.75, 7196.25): -1.3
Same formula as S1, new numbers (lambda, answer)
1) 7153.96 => 12.09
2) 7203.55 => 12.9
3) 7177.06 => 13.27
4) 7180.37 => 12.6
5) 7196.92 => 11.85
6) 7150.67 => 11.82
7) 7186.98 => 11.72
